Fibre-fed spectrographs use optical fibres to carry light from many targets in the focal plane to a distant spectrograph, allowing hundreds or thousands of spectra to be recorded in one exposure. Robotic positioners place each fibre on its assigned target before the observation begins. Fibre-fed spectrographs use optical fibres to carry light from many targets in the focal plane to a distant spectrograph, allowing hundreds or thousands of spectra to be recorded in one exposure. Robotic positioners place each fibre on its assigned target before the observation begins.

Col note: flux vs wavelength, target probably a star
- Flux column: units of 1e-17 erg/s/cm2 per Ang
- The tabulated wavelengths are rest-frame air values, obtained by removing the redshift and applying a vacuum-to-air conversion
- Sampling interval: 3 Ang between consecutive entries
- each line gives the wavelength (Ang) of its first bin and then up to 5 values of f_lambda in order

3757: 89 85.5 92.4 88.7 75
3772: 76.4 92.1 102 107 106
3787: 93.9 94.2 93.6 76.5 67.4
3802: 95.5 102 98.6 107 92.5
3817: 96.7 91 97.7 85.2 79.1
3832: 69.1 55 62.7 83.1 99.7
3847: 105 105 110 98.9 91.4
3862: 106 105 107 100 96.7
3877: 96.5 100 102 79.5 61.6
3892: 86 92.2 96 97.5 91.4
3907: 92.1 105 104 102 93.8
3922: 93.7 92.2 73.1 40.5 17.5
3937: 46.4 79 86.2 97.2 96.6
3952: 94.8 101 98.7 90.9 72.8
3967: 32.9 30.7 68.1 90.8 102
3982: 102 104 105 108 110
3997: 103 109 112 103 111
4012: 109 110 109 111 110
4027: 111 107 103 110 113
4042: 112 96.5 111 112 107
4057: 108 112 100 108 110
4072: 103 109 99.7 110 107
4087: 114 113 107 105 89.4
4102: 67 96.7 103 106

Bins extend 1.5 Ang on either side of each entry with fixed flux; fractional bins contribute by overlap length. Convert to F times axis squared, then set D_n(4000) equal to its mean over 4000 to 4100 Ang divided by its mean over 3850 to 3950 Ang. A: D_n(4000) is 1.30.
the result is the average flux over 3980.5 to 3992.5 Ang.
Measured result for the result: 105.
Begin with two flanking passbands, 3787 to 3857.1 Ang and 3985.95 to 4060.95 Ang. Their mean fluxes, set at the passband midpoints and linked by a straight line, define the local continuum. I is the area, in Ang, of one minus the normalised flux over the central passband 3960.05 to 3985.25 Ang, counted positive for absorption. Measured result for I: 6.9 Ang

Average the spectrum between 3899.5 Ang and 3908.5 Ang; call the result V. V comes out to 93.7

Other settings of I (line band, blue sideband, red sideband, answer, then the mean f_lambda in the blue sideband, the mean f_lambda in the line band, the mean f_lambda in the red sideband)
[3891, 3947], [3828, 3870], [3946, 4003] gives 4.8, 91.5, 83.3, 90.8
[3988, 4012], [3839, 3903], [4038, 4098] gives -1.0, 95.8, 108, 108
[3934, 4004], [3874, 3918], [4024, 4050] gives 9.8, 93.4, 87.1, 108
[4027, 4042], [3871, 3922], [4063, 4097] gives -0.7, 93.7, 109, 107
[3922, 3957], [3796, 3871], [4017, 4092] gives 8.3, 92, 76.1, 108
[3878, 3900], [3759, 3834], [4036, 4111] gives 1.5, 90.4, 88.6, 105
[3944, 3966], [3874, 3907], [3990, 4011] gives 2.0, 90.6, 91.6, 108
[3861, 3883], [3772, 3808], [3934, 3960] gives -3.3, 93.1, 102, 83.5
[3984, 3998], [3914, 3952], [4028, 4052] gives -1.8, 77.6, 106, 108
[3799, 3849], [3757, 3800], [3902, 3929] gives 1.6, 89.6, 88.3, 94.6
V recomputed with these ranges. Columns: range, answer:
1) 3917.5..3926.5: 93.2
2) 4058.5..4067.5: 107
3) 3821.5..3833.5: 82.8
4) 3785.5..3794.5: 93.9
